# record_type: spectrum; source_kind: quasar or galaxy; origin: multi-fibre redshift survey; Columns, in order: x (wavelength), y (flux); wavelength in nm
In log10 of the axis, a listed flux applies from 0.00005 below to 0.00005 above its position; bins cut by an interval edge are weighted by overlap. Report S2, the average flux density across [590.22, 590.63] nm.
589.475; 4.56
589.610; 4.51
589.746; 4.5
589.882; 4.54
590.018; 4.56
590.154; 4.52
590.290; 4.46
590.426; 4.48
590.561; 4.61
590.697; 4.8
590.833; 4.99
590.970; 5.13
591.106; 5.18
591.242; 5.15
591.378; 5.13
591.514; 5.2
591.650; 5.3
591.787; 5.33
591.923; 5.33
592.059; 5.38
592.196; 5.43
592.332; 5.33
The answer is 4.53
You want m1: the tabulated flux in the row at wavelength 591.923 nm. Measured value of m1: 5.33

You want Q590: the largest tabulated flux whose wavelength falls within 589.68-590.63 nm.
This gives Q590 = 4.61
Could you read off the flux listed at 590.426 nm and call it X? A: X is 4.48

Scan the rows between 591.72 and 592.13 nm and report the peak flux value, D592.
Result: 5.38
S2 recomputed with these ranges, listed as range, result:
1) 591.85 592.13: 5.35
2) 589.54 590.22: 4.53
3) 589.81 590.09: 4.54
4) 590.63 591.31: 5.05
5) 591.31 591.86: 5.24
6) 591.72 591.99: 5.34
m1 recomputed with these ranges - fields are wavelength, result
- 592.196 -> 5.43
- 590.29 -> 4.46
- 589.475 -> 4.56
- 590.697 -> 4.8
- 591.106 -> 5.18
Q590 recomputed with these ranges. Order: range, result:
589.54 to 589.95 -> 4.54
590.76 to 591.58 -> 5.2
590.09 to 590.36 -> 4.52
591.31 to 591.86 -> 5.33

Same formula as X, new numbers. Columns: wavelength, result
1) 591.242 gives 5.15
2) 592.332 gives 5.33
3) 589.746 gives 4.5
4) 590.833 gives 4.99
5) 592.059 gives 5.38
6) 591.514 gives 5.2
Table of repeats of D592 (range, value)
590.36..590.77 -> 4.8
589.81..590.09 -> 4.56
